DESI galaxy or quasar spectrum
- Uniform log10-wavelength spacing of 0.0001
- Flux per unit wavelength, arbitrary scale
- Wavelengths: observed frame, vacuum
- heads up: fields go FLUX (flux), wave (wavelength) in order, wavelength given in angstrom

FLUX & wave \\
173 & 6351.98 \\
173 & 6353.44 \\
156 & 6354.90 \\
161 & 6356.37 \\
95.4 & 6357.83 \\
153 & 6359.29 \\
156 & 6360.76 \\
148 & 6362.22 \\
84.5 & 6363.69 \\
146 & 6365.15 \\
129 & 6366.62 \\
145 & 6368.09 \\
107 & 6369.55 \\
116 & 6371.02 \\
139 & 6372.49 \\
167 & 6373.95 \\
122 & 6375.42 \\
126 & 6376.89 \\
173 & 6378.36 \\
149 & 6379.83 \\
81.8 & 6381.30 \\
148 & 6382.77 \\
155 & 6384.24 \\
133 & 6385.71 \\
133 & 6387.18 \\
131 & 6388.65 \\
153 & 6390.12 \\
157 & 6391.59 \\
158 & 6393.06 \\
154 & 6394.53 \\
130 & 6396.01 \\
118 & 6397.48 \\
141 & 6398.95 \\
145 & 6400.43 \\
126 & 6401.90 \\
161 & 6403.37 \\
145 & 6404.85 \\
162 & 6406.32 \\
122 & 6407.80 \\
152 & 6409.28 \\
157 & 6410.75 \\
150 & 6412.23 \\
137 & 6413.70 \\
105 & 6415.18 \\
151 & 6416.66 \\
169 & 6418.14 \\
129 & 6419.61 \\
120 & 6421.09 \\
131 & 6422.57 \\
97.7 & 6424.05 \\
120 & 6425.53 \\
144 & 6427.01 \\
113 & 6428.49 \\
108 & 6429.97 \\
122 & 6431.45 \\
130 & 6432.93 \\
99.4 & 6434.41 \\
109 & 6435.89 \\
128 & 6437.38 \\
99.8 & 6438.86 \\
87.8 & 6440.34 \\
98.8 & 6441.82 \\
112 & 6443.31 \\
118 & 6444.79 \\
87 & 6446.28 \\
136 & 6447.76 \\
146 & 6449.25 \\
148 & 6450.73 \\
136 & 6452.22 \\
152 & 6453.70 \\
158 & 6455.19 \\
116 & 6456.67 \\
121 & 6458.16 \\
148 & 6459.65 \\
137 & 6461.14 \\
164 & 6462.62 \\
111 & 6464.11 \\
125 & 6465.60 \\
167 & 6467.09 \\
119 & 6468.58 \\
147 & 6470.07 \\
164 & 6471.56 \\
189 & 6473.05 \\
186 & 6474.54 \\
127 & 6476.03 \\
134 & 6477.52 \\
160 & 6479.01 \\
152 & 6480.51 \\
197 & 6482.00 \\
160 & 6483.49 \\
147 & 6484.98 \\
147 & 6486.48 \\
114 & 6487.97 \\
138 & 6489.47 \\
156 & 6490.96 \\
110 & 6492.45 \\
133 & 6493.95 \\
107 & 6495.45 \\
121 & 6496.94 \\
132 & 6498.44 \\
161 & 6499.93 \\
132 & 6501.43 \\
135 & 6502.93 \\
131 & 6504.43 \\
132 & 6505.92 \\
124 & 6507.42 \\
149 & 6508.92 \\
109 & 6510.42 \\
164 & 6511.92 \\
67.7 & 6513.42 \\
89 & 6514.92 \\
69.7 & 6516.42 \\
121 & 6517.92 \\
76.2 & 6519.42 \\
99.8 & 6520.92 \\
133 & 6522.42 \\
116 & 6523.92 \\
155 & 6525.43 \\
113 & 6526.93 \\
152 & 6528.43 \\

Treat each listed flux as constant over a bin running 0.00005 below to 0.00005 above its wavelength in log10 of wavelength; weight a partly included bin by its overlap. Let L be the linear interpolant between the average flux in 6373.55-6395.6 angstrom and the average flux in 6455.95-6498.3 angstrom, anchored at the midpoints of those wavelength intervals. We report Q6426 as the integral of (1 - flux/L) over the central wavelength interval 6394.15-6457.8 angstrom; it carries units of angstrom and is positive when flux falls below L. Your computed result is 5.8 angstrom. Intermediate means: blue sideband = 142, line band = 129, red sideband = 143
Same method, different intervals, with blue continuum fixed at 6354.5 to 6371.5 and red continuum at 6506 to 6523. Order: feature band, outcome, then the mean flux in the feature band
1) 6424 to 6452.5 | 1.0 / 117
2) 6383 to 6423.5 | -4.7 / 142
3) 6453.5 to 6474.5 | -5.0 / 145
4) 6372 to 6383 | -0.6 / 138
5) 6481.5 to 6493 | -3.2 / 146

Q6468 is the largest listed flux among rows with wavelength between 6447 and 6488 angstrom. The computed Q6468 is 197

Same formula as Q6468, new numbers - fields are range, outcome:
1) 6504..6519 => 164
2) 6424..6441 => 144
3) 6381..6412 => 162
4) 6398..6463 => 169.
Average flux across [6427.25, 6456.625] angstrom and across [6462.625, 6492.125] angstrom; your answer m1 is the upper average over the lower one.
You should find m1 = 1.2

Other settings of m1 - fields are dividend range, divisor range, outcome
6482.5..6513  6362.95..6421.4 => 0.97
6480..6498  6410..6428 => 1.04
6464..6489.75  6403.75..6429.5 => 1.11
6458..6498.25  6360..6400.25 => 1.05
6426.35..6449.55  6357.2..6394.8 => 0.83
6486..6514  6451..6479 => 0.90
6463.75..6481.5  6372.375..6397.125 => 1.06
